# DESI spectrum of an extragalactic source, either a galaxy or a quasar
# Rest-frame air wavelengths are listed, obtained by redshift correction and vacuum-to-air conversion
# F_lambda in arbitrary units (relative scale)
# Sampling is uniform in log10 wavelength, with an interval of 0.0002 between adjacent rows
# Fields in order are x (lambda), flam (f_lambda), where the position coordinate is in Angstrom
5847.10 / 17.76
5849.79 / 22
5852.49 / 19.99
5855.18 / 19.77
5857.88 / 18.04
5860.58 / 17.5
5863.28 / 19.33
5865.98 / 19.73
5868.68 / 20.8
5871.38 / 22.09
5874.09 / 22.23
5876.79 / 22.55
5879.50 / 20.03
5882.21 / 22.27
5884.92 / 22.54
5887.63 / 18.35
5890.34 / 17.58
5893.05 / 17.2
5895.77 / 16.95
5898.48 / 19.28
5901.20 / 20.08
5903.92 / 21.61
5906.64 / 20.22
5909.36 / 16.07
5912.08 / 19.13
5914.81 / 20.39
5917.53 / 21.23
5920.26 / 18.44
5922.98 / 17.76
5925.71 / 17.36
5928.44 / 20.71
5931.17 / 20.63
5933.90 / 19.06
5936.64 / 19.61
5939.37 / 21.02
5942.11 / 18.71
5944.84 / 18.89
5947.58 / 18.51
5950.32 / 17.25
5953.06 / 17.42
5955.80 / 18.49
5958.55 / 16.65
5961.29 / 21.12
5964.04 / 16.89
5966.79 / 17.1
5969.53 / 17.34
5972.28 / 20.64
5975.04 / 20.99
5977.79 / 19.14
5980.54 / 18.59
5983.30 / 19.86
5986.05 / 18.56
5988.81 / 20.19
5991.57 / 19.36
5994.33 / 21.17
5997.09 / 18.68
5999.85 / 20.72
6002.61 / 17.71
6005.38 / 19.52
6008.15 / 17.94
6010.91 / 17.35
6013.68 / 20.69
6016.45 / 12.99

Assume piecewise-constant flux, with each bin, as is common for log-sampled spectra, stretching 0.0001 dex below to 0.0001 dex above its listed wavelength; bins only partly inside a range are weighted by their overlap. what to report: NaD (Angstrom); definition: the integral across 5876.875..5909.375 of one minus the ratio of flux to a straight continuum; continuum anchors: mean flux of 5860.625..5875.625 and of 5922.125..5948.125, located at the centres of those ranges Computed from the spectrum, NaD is 0.79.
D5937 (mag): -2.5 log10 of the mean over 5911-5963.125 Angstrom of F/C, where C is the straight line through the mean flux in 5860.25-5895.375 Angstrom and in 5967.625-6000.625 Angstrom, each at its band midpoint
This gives 0.043 mag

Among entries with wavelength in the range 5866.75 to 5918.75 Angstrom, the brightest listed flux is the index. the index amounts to 22.55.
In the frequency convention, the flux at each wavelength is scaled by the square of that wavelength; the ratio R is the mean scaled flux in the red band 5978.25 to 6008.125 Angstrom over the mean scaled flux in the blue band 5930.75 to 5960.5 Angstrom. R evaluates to 1.0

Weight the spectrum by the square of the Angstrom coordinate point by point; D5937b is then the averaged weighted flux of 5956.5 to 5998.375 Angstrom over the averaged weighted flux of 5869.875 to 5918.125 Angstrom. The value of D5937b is 0.98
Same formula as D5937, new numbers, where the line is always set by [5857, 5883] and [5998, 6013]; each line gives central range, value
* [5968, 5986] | -0.01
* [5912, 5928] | 0.04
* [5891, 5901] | 0.12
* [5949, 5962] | 0.08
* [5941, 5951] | 0.06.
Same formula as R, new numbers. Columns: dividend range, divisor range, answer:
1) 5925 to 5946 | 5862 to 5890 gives 0.96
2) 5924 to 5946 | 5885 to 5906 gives 1.04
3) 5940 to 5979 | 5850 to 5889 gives 0.94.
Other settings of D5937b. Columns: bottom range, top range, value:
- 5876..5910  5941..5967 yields 0.94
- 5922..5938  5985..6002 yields 1.05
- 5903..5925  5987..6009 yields 1.04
